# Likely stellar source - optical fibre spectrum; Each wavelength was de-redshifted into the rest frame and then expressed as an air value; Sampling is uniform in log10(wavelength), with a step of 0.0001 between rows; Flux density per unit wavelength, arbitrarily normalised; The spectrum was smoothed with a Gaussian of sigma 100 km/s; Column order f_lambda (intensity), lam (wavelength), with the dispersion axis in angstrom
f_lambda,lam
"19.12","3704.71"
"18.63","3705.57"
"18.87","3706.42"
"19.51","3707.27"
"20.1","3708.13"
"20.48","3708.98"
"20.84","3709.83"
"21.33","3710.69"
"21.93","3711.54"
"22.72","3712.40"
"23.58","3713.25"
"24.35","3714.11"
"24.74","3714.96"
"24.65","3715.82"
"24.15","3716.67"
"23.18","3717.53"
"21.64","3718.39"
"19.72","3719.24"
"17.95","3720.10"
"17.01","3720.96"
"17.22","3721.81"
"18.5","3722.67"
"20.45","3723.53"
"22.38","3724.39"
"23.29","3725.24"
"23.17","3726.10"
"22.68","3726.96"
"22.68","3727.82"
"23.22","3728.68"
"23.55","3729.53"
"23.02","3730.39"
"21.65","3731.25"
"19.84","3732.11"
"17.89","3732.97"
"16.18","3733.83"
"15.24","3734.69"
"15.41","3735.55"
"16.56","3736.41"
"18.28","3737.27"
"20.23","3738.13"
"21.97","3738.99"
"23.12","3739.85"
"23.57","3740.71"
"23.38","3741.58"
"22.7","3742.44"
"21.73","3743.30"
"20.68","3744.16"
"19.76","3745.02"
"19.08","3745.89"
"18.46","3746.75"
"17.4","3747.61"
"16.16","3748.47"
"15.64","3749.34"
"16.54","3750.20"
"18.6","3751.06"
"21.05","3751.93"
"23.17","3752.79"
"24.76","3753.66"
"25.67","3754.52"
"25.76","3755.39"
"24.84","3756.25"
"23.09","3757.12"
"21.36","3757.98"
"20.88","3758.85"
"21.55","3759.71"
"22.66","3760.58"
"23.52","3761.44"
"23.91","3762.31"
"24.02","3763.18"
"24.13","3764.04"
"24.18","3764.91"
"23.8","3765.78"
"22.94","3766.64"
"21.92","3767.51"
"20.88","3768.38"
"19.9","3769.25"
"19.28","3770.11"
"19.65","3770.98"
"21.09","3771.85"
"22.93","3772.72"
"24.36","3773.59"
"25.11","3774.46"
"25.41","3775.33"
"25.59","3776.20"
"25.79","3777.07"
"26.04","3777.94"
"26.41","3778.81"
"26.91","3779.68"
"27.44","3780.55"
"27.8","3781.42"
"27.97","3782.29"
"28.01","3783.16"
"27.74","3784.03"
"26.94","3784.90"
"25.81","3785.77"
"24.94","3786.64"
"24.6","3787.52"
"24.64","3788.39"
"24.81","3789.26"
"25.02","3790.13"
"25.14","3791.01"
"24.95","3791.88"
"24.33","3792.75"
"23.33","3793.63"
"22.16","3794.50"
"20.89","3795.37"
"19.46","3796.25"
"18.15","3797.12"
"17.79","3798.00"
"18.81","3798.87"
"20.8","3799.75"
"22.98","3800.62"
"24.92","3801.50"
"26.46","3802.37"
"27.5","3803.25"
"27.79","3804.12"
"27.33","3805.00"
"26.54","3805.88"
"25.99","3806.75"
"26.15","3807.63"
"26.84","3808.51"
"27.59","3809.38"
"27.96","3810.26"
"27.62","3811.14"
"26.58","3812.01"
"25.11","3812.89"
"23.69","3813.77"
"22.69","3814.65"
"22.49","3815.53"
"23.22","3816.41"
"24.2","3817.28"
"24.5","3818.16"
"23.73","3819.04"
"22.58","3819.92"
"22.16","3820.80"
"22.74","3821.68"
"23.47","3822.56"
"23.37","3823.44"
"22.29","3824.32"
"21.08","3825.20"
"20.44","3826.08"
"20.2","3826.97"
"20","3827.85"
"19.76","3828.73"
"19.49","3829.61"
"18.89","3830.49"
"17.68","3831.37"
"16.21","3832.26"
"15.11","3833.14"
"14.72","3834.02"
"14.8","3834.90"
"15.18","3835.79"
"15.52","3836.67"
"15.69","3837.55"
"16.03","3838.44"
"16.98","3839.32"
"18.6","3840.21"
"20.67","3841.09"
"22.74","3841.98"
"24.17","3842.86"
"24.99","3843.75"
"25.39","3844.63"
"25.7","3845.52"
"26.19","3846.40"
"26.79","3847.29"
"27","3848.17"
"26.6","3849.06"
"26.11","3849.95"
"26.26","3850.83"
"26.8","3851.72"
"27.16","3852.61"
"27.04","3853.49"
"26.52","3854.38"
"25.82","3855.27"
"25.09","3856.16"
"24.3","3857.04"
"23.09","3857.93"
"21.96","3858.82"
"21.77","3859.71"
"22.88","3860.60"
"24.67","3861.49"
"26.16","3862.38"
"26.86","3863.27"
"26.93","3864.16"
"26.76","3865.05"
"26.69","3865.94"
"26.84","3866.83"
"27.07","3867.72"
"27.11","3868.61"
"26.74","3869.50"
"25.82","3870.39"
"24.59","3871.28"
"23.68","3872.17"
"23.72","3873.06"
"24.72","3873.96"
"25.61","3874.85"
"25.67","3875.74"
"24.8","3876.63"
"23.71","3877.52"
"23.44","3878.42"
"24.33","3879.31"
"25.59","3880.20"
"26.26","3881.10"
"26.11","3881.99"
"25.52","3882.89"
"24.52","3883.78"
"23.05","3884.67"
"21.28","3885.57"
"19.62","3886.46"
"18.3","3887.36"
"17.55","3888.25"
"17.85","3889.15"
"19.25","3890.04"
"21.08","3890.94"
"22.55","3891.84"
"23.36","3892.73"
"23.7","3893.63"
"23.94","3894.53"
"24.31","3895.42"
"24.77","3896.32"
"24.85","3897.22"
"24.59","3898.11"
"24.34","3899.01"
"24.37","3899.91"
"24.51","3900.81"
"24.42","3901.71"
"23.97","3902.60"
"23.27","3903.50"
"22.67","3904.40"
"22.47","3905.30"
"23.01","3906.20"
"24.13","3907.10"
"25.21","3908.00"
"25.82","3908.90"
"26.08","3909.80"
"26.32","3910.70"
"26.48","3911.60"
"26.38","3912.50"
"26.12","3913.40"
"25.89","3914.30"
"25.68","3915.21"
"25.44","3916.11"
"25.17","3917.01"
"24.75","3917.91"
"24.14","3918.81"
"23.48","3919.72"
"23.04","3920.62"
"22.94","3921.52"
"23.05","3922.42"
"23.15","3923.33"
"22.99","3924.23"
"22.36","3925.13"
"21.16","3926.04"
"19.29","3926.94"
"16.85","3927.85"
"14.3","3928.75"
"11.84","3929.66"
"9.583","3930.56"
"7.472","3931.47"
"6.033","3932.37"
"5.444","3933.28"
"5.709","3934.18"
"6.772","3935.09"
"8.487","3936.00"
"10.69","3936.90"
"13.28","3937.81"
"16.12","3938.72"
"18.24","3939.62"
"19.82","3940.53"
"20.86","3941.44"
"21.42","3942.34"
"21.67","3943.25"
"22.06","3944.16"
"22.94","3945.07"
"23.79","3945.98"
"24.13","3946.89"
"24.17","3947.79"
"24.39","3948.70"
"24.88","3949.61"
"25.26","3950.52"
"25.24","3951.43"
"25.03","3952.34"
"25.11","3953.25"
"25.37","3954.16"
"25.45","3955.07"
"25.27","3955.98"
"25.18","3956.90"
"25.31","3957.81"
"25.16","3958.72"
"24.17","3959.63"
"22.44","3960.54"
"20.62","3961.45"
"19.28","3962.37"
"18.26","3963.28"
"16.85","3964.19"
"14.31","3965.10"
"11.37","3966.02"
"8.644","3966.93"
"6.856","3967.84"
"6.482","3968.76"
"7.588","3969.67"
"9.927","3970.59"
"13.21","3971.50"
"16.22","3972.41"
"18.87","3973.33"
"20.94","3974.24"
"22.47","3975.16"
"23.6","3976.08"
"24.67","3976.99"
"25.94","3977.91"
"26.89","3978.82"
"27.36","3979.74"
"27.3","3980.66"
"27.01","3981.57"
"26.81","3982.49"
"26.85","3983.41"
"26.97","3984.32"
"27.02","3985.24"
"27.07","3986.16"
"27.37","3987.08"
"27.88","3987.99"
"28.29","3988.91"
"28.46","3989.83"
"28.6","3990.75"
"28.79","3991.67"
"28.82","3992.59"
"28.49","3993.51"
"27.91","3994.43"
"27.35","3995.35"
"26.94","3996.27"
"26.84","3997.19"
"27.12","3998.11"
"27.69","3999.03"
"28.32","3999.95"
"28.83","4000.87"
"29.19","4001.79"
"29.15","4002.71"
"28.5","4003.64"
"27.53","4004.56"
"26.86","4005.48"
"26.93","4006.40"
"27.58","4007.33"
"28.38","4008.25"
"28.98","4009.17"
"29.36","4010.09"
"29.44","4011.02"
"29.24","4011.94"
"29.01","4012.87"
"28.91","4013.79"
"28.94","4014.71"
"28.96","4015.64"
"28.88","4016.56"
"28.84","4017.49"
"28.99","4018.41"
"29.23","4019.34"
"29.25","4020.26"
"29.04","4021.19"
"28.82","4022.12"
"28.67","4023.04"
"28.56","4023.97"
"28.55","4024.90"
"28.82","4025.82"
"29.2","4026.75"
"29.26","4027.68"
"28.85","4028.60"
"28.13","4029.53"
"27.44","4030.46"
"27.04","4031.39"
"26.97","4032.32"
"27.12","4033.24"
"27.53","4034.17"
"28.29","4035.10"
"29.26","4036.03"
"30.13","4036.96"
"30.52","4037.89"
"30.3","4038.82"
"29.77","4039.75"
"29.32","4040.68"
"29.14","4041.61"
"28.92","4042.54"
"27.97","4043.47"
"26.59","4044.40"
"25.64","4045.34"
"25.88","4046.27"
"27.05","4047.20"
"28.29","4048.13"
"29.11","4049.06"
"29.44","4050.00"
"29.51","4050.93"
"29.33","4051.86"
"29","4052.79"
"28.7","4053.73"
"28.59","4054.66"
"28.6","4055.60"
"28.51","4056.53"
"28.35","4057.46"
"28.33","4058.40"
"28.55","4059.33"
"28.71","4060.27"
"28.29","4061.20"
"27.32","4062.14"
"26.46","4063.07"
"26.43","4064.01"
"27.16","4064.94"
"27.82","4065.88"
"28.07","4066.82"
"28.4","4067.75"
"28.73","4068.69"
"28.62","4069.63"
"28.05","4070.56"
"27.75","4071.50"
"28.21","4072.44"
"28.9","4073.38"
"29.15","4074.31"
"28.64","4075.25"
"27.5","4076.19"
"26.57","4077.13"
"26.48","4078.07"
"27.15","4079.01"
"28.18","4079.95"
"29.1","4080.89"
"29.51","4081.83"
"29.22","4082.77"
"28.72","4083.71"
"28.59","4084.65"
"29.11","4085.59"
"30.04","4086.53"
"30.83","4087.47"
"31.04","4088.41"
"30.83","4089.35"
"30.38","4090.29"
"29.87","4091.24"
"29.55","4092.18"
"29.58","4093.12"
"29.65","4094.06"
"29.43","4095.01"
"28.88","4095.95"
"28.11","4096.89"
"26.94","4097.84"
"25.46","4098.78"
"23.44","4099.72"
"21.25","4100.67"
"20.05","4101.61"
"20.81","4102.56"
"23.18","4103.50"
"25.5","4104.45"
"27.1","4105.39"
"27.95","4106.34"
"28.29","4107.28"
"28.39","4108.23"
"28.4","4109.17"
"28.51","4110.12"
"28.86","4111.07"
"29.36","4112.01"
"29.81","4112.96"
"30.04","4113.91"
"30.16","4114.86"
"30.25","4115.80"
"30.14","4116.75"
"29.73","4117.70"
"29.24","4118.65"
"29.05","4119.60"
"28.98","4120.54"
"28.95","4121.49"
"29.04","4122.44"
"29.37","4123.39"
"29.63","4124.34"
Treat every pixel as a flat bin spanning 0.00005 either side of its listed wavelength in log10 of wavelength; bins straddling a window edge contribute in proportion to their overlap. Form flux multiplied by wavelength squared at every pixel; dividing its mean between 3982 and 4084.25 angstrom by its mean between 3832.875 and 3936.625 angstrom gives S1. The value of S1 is 1.4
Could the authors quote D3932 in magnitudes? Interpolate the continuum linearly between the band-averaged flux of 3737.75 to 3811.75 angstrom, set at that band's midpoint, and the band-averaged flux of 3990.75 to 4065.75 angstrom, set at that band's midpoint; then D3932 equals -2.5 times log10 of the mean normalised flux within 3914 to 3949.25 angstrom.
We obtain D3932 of 0.38 mag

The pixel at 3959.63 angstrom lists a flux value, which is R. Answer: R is 24.17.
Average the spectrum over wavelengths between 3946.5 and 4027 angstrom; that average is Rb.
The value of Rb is 25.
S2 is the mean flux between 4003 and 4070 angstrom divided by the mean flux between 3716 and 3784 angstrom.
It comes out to 1.30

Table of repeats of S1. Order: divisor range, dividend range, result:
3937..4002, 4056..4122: 1.31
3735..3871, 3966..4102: 1.32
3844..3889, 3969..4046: 1.17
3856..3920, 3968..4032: 1.15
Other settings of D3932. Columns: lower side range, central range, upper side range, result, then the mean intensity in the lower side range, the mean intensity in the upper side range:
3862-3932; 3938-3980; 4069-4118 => 0.21 mag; 23.3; 28.1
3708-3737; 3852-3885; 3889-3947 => -0.21 mag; 20.9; 20.7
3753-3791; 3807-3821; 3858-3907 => -0.03 mag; 24.3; 23.9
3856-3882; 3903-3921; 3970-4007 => 0.03 mag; 25.1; 25.8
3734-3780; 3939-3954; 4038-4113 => 0.11 mag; 21.8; 28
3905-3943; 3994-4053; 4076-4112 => -0.17 mag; 19.5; 27.7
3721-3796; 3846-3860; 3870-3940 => -0.17 mag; 22.4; 21.4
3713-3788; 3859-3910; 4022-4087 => 0.04 mag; 22.2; 28.4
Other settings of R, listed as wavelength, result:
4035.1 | 28.29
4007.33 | 27.58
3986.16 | 27.07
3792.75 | 24.33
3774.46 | 25.11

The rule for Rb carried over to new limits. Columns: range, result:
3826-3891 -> 22.9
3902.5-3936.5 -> 20.1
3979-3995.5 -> 27.7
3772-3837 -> 23.3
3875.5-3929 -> 23.4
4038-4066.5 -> 28.3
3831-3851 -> 20.8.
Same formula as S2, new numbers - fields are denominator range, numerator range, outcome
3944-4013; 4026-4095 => 1.18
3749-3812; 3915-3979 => 0.80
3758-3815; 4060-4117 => 1.15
